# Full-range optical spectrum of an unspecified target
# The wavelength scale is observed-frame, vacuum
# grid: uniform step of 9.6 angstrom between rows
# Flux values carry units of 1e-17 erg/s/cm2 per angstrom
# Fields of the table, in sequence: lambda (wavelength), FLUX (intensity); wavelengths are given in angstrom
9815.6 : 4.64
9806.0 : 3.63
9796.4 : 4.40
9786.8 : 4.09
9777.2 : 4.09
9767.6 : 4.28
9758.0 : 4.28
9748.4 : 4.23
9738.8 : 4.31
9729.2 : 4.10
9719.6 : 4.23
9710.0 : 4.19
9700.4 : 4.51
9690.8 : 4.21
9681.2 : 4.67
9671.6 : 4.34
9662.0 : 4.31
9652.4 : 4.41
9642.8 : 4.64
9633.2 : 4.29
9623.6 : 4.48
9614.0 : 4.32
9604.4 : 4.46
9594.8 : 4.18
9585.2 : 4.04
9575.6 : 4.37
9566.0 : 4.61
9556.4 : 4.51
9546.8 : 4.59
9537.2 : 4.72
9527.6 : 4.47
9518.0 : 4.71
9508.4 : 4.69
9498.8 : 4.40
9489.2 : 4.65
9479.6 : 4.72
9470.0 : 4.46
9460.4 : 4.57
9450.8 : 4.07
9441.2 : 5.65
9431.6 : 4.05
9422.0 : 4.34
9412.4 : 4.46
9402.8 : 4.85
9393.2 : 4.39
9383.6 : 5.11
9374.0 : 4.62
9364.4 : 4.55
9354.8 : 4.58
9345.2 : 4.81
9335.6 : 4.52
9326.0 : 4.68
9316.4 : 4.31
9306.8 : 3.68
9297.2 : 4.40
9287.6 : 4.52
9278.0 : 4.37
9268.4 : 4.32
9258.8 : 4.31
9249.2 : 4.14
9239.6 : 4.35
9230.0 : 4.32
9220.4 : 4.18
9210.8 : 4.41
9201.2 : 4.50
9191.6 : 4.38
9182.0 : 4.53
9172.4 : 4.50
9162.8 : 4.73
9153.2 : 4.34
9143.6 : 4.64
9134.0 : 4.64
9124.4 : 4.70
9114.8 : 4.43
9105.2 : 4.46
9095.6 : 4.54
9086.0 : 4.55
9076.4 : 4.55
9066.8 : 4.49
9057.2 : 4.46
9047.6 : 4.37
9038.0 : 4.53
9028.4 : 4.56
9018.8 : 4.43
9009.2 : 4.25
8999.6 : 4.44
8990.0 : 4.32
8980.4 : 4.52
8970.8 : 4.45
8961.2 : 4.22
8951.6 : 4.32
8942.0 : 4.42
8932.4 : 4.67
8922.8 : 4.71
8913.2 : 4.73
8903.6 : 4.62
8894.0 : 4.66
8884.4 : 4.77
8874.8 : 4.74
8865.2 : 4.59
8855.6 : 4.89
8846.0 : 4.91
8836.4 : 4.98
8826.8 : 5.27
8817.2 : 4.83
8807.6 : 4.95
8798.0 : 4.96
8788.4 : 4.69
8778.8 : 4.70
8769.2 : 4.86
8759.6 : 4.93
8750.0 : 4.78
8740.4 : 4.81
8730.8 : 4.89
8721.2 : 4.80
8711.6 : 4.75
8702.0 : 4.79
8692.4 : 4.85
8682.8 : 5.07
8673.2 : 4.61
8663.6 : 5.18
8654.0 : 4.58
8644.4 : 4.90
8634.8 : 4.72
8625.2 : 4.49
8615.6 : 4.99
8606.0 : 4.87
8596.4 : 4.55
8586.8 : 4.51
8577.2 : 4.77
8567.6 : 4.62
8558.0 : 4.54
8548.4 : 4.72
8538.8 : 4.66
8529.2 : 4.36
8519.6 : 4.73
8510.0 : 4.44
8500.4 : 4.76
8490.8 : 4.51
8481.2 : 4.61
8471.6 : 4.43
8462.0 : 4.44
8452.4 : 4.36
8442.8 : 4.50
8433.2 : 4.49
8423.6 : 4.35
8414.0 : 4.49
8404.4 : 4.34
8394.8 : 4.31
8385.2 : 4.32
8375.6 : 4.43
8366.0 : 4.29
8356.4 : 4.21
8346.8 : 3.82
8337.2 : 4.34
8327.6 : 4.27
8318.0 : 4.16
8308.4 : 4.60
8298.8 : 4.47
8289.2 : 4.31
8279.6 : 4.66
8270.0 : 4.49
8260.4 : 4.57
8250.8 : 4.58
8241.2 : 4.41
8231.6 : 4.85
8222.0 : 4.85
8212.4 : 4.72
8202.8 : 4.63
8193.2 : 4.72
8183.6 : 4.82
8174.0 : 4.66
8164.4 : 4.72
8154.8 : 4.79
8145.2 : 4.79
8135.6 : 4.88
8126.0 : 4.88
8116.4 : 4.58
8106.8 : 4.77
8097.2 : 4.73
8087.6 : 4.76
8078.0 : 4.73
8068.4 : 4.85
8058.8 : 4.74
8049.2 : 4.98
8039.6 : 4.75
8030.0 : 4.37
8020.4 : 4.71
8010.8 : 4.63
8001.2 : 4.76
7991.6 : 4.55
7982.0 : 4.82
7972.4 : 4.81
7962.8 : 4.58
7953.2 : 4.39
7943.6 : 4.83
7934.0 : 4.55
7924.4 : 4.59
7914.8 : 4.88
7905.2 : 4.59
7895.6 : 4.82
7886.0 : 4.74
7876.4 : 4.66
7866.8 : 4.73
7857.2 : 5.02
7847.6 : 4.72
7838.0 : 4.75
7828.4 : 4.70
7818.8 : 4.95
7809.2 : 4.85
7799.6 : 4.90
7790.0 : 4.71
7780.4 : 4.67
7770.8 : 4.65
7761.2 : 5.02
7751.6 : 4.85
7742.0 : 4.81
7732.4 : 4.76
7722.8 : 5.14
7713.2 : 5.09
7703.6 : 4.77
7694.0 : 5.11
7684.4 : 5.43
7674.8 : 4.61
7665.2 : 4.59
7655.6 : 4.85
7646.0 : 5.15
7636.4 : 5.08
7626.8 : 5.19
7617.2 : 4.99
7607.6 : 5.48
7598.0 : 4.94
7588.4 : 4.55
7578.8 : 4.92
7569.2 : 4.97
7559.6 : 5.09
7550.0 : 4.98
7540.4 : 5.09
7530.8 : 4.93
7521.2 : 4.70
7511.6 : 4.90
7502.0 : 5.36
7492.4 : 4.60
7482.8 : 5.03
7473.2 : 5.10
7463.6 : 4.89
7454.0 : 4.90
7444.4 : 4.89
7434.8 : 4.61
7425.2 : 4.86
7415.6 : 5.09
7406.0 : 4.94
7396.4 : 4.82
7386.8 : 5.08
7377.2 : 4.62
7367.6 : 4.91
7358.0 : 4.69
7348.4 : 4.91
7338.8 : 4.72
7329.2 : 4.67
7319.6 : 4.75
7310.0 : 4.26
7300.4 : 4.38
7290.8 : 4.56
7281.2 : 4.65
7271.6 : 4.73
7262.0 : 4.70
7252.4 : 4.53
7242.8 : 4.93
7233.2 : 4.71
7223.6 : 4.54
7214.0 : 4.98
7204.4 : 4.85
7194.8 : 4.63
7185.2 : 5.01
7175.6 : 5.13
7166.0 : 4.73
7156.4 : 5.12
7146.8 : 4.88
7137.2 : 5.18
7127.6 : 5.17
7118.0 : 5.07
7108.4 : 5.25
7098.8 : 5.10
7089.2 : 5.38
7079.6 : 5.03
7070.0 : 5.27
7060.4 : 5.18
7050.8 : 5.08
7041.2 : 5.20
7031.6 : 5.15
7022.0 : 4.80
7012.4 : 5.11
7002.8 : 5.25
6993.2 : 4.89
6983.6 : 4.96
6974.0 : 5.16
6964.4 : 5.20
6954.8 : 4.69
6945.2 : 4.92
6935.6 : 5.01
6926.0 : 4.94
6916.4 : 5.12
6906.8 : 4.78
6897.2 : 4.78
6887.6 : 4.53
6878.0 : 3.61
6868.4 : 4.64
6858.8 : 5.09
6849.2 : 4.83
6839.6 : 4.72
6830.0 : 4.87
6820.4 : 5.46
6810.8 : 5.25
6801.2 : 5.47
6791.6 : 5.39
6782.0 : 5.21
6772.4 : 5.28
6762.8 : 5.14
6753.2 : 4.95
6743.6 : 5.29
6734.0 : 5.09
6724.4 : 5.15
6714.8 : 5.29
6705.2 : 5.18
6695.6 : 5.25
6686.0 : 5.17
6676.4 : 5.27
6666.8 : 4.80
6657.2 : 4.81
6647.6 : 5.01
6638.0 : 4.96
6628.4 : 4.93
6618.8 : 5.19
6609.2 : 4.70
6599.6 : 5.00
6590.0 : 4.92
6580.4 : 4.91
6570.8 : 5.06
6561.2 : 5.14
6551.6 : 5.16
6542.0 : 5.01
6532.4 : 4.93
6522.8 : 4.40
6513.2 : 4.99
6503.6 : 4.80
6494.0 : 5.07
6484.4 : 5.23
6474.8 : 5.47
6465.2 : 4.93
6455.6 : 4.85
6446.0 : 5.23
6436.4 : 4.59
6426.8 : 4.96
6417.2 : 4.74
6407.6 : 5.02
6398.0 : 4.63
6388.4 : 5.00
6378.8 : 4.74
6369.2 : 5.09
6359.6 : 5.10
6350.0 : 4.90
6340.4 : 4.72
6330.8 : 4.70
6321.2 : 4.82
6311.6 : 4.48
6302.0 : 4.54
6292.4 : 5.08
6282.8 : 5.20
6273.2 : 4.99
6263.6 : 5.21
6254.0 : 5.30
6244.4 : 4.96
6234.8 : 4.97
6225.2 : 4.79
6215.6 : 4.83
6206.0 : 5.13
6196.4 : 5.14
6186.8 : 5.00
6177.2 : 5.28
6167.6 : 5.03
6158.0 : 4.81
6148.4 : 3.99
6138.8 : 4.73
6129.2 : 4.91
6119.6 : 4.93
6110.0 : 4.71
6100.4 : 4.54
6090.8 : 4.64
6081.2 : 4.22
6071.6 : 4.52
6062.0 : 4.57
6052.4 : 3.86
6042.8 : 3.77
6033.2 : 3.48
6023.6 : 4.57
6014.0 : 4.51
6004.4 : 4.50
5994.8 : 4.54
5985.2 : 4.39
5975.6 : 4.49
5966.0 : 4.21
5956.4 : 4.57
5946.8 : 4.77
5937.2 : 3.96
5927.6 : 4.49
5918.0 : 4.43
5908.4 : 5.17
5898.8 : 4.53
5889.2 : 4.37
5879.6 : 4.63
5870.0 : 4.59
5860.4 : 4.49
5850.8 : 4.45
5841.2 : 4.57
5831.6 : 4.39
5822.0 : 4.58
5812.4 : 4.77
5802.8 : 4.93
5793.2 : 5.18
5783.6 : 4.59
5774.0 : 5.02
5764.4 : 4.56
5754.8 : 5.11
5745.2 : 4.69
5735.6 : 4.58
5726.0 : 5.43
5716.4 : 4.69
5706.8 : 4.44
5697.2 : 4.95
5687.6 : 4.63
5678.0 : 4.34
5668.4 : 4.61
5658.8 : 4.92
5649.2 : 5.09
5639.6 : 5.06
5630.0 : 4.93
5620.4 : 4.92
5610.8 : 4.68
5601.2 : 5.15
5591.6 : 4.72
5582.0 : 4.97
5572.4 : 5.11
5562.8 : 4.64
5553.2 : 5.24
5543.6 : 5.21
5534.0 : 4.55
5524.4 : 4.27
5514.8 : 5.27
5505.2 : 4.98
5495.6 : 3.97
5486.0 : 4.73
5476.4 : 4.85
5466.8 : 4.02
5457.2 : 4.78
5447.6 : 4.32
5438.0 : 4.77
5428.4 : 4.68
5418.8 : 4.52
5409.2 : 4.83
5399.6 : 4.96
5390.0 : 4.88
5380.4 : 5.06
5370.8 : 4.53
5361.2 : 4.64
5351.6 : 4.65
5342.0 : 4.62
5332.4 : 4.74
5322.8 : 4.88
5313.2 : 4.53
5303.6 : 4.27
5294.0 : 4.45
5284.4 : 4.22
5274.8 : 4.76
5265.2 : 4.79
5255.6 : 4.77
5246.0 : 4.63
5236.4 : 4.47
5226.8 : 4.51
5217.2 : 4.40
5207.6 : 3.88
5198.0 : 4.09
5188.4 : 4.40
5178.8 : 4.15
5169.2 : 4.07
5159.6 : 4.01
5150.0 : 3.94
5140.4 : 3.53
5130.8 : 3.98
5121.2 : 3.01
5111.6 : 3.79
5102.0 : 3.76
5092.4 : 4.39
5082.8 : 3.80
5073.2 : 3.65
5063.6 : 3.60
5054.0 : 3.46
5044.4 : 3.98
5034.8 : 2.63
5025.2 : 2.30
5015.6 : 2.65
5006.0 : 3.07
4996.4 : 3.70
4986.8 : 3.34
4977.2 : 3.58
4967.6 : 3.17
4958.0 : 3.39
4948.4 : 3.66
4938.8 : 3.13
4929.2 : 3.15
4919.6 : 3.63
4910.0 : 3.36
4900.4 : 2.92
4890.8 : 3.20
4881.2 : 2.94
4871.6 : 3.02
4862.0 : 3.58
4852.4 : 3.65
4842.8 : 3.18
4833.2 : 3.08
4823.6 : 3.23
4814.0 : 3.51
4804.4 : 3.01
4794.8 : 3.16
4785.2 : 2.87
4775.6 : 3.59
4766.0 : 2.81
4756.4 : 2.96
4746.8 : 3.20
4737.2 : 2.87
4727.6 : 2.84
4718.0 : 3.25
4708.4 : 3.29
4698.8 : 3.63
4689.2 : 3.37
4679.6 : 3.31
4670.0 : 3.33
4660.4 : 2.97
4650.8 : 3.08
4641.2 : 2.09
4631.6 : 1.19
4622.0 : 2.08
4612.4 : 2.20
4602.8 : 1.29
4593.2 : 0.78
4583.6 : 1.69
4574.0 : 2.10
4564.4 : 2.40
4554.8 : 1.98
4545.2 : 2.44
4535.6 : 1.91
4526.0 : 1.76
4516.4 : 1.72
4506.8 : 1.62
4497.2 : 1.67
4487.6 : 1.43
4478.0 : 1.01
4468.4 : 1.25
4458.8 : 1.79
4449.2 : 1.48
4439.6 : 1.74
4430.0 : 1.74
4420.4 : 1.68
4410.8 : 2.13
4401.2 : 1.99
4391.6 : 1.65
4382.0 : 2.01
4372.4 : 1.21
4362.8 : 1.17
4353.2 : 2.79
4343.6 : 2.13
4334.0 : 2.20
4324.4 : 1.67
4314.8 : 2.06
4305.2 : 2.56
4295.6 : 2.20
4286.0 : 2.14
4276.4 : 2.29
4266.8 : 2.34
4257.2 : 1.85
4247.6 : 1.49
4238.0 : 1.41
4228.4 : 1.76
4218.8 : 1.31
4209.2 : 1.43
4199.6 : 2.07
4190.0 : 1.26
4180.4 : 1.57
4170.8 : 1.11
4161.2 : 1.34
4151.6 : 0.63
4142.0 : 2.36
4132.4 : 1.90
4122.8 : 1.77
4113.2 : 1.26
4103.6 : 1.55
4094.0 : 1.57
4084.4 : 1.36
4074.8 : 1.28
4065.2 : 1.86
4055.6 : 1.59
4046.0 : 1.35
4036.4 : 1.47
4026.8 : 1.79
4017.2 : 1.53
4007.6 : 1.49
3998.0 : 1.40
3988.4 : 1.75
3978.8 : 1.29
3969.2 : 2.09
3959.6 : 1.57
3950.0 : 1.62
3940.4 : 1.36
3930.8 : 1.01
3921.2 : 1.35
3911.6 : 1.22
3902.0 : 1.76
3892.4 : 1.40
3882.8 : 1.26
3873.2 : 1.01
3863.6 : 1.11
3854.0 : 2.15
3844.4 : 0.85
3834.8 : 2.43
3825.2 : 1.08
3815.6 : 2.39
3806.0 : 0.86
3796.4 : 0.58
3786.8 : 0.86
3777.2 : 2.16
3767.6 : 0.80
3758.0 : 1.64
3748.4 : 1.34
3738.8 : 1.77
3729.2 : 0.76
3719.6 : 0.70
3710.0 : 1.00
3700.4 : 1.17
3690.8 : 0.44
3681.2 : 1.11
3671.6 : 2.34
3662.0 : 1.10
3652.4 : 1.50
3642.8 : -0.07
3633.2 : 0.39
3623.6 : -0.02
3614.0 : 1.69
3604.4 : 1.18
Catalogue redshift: 0.167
